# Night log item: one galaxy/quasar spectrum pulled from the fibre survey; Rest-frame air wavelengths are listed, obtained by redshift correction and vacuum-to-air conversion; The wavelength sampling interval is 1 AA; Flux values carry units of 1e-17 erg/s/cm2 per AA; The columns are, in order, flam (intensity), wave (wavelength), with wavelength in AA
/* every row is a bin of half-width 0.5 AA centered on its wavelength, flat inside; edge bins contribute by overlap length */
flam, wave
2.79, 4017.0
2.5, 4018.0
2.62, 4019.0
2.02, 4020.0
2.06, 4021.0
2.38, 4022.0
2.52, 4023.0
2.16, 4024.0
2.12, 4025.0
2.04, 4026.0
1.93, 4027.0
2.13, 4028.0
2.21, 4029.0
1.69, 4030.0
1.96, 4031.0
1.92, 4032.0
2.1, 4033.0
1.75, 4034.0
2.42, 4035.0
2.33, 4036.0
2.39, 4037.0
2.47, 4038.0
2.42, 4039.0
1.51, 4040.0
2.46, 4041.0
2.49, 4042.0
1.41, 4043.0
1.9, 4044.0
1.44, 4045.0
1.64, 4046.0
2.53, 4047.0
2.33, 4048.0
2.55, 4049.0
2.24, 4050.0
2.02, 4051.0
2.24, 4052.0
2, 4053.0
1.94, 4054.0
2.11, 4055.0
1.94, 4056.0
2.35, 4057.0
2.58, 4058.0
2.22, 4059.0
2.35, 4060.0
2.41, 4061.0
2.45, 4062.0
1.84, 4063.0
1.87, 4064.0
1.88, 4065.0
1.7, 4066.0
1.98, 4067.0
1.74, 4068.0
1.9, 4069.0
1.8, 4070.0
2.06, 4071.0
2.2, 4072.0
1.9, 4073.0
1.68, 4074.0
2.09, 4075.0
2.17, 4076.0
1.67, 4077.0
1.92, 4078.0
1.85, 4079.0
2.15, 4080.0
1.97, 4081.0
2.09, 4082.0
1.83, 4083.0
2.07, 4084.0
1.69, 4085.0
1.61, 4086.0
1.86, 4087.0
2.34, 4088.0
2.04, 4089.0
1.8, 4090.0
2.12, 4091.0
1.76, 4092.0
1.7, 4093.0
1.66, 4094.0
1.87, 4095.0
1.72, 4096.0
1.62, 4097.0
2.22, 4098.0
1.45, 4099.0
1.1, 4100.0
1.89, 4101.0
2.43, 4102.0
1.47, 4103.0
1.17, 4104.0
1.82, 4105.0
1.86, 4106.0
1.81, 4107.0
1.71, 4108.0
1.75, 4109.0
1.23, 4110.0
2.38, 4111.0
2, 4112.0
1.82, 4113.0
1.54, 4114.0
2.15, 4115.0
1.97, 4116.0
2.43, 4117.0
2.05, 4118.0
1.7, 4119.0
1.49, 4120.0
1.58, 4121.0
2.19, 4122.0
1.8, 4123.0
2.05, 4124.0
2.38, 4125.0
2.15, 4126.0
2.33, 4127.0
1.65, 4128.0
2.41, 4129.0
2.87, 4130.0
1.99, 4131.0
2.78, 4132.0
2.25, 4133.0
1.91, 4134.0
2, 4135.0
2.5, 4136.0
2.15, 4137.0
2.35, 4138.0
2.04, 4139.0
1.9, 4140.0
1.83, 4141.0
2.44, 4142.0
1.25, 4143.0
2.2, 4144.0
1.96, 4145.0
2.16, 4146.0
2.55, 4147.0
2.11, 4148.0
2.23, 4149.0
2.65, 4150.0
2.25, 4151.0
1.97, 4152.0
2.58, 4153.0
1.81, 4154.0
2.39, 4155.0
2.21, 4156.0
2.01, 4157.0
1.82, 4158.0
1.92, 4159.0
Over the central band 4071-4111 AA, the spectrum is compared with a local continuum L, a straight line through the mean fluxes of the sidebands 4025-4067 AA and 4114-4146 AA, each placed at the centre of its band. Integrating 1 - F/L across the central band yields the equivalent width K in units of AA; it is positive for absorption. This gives 4.8 AA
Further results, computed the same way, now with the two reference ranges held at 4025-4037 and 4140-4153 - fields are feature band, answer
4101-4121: 2.75 AA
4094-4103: 1.47 AA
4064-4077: 1.09 AA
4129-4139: -0.80 AA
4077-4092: 1.15 AA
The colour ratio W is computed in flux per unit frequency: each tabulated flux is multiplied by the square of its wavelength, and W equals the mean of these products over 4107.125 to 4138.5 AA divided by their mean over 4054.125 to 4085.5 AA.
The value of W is 1.0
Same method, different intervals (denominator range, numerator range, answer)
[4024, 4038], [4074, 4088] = 0.94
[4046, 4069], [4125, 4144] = 1.05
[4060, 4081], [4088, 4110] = 0.91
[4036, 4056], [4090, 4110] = 0.84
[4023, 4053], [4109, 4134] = 1.01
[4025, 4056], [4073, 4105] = 0.90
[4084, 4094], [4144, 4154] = 1.23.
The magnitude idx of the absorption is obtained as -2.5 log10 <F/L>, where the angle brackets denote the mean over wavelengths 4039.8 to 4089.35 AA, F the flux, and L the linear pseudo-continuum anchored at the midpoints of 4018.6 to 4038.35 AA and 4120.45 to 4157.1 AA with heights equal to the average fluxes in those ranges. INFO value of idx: 0.07 mag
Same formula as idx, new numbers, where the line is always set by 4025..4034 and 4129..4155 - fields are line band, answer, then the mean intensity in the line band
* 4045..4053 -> -0.07 mag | 2.16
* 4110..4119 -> 0.09 mag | 1.98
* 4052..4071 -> -0.01 mag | 2.06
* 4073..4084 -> 0.07 mag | 1.95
